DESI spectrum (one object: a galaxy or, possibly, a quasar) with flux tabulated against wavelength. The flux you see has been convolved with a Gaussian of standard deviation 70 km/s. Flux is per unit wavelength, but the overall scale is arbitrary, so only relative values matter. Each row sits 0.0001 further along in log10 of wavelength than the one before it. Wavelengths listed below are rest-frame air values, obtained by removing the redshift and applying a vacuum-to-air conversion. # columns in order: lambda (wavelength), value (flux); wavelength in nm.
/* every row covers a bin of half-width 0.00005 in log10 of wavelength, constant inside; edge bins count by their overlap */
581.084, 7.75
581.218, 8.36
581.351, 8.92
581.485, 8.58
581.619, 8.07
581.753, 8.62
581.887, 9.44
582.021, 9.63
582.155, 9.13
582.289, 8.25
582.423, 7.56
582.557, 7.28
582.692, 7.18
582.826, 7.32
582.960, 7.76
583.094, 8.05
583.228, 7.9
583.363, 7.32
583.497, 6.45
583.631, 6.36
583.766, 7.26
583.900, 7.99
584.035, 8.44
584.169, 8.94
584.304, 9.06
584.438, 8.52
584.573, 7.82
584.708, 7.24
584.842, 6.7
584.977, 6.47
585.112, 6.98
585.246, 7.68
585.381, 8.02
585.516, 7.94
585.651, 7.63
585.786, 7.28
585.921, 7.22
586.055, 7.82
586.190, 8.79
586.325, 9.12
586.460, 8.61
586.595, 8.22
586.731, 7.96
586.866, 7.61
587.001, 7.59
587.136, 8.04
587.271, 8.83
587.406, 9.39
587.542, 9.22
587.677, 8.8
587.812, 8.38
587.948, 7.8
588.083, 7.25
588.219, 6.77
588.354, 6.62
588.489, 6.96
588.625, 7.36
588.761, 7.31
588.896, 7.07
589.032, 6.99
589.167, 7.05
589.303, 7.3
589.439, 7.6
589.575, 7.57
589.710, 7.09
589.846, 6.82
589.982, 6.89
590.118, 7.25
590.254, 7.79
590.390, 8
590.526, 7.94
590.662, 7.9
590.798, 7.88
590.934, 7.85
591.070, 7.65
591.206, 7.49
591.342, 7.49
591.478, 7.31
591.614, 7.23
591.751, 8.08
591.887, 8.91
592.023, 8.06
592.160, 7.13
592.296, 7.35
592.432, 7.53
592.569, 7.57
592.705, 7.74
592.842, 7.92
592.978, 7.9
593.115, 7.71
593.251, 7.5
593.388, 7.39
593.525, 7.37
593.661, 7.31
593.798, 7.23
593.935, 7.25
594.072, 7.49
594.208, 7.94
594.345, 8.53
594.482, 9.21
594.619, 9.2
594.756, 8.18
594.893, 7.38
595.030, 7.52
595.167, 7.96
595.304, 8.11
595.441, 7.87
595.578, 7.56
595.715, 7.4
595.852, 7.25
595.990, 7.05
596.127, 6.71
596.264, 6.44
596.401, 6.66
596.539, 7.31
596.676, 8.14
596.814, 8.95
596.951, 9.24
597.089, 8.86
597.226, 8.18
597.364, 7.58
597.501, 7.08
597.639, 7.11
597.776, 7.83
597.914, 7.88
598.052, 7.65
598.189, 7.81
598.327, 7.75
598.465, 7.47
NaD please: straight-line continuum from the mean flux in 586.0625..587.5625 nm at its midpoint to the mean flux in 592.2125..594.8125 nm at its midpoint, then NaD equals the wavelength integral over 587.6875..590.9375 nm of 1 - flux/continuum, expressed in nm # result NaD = 0.31 nm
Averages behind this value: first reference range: 8.44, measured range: 7.41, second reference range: 7.8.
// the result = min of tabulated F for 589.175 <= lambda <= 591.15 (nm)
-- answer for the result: 6.82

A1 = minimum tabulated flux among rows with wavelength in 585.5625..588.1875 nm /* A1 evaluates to 7.22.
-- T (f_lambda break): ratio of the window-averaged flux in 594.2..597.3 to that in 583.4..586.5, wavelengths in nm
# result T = 1.02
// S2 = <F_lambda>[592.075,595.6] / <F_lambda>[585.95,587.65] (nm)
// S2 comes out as 0.9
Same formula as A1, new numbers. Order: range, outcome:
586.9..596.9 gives 6.44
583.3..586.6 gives 6.36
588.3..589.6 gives 6.62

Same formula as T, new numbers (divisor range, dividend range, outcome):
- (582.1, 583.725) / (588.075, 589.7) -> 0.95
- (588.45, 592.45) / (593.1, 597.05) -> 1.03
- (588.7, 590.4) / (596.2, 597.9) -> 1.07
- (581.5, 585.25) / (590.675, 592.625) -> 0.98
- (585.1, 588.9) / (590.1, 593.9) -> 0.97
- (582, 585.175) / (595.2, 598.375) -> 1.00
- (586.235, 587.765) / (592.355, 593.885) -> 0.89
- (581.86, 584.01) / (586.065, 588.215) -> 1.07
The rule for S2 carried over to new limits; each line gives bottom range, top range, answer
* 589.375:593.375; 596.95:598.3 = 1.03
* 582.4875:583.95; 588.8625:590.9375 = 1.01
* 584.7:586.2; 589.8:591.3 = 1.02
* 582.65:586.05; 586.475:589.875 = 1.01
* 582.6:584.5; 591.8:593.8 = 0.99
